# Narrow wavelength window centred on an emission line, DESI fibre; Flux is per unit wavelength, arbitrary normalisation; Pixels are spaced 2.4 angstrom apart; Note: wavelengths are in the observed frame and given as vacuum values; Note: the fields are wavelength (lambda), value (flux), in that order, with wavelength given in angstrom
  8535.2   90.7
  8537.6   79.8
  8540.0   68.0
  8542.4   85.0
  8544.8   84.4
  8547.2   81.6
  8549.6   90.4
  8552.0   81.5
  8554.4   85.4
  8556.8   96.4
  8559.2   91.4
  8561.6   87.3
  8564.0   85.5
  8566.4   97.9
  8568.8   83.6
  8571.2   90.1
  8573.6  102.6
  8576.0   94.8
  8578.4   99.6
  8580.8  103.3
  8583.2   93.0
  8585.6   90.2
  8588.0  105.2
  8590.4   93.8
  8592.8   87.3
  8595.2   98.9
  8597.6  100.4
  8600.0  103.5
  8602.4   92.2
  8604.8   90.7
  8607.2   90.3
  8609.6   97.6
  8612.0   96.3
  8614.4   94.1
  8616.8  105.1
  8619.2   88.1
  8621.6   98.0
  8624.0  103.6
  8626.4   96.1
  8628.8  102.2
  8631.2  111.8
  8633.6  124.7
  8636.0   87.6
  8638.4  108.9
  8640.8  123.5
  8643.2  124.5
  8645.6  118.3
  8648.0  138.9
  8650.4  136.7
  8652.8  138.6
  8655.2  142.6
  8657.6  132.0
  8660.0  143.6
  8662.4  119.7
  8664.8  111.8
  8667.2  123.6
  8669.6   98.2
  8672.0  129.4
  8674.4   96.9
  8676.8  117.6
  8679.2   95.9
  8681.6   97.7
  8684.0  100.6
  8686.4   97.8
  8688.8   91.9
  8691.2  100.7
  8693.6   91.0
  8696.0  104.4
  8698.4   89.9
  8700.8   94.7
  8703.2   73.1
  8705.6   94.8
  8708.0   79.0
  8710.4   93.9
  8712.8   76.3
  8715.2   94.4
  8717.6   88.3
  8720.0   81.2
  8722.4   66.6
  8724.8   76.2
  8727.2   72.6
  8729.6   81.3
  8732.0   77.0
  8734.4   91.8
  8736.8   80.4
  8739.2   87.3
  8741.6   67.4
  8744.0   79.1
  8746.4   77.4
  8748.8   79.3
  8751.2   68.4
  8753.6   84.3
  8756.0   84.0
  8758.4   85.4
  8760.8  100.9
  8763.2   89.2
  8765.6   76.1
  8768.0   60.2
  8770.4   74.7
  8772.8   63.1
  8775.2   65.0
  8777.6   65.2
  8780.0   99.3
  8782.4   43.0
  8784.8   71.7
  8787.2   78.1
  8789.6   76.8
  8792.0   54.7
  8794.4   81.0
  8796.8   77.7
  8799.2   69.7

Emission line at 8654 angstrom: C III]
